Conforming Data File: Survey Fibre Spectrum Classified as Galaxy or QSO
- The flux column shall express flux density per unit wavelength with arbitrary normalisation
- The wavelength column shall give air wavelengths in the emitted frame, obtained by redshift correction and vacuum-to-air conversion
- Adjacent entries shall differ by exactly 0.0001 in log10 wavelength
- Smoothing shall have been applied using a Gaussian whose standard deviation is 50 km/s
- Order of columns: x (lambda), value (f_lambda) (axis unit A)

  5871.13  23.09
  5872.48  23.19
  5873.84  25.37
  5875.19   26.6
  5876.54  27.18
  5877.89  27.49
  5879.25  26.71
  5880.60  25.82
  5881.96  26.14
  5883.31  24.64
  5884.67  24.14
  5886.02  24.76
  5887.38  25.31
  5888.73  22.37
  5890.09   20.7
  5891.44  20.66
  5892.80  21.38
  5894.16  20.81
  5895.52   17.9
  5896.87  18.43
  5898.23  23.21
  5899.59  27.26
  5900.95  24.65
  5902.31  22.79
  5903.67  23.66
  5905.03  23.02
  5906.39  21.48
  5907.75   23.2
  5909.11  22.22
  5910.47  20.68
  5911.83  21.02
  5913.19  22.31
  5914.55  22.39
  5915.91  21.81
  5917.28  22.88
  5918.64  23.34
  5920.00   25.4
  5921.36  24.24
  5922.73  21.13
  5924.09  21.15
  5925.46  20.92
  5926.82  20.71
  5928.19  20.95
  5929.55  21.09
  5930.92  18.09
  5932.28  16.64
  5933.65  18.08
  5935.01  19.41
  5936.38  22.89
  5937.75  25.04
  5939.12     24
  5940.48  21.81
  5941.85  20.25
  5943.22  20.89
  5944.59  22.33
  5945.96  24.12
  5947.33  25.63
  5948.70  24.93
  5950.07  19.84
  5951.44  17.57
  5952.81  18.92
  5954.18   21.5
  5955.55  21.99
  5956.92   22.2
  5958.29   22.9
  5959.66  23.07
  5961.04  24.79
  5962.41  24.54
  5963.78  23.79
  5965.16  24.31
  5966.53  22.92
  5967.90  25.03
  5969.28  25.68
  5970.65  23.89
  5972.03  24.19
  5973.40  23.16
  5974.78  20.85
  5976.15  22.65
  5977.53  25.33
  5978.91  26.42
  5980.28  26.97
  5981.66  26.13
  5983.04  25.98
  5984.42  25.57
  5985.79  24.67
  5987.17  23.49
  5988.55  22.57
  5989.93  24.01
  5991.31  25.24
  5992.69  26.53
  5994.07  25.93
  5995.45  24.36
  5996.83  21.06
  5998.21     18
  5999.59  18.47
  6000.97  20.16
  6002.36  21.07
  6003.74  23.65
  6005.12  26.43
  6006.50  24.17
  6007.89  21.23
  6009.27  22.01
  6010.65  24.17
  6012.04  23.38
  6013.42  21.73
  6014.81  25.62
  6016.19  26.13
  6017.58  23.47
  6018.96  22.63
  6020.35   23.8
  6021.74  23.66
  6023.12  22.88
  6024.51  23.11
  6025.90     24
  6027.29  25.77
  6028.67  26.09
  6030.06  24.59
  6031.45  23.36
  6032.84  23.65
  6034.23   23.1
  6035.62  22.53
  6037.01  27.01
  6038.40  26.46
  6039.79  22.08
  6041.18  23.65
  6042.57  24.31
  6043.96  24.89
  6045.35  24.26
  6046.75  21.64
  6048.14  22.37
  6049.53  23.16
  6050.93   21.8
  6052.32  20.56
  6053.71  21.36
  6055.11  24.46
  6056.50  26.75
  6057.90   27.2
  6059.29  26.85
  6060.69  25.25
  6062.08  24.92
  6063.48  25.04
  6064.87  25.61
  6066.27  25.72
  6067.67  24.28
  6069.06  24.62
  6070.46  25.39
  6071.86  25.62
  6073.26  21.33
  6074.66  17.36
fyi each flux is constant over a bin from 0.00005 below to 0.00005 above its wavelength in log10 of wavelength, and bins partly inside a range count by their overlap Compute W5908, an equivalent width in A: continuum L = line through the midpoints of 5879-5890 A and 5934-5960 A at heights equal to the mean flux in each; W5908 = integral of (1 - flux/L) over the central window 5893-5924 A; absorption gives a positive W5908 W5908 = 1.6 A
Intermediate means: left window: 24.7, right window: 22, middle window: 22.4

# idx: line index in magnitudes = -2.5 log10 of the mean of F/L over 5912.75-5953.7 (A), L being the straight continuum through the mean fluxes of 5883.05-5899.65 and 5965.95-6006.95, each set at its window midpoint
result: 0.06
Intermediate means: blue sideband 22.2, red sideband 23.8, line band 21.6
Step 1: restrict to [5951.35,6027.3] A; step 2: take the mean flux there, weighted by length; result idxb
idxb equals 23.5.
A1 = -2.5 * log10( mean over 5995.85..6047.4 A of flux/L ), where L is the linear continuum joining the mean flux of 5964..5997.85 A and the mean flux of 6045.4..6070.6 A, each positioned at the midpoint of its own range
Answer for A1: 0.04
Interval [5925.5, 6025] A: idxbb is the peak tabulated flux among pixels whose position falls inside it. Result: 26.97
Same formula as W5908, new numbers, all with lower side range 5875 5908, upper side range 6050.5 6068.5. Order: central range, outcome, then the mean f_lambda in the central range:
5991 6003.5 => 1.02 A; 22.3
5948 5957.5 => 1.18 A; 21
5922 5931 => 1.15 A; 20.7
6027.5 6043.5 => 0.12 A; 24.3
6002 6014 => 0.57 A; 23.2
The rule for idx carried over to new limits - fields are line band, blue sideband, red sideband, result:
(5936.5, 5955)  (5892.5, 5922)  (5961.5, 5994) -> 0.07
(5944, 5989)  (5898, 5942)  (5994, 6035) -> -0.04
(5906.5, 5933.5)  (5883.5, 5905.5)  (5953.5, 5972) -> 0.07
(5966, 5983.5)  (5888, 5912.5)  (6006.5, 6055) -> -0.08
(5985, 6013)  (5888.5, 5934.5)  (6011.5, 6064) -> 0.01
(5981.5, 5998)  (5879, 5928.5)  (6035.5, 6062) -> -0.04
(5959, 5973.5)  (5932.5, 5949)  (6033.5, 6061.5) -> -0.07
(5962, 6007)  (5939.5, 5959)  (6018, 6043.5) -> -0.05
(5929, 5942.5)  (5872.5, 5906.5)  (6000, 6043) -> 0.15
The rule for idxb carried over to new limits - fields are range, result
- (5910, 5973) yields 22.2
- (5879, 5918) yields 22.8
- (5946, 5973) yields 23.1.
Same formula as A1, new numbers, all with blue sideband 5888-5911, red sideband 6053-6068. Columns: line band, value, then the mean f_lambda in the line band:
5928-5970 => 0.04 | 22.1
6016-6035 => 0.03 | 23.9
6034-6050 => 0.05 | 23.8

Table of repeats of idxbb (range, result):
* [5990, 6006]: 26.53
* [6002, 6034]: 26.43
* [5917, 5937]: 25.4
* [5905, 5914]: 23.2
